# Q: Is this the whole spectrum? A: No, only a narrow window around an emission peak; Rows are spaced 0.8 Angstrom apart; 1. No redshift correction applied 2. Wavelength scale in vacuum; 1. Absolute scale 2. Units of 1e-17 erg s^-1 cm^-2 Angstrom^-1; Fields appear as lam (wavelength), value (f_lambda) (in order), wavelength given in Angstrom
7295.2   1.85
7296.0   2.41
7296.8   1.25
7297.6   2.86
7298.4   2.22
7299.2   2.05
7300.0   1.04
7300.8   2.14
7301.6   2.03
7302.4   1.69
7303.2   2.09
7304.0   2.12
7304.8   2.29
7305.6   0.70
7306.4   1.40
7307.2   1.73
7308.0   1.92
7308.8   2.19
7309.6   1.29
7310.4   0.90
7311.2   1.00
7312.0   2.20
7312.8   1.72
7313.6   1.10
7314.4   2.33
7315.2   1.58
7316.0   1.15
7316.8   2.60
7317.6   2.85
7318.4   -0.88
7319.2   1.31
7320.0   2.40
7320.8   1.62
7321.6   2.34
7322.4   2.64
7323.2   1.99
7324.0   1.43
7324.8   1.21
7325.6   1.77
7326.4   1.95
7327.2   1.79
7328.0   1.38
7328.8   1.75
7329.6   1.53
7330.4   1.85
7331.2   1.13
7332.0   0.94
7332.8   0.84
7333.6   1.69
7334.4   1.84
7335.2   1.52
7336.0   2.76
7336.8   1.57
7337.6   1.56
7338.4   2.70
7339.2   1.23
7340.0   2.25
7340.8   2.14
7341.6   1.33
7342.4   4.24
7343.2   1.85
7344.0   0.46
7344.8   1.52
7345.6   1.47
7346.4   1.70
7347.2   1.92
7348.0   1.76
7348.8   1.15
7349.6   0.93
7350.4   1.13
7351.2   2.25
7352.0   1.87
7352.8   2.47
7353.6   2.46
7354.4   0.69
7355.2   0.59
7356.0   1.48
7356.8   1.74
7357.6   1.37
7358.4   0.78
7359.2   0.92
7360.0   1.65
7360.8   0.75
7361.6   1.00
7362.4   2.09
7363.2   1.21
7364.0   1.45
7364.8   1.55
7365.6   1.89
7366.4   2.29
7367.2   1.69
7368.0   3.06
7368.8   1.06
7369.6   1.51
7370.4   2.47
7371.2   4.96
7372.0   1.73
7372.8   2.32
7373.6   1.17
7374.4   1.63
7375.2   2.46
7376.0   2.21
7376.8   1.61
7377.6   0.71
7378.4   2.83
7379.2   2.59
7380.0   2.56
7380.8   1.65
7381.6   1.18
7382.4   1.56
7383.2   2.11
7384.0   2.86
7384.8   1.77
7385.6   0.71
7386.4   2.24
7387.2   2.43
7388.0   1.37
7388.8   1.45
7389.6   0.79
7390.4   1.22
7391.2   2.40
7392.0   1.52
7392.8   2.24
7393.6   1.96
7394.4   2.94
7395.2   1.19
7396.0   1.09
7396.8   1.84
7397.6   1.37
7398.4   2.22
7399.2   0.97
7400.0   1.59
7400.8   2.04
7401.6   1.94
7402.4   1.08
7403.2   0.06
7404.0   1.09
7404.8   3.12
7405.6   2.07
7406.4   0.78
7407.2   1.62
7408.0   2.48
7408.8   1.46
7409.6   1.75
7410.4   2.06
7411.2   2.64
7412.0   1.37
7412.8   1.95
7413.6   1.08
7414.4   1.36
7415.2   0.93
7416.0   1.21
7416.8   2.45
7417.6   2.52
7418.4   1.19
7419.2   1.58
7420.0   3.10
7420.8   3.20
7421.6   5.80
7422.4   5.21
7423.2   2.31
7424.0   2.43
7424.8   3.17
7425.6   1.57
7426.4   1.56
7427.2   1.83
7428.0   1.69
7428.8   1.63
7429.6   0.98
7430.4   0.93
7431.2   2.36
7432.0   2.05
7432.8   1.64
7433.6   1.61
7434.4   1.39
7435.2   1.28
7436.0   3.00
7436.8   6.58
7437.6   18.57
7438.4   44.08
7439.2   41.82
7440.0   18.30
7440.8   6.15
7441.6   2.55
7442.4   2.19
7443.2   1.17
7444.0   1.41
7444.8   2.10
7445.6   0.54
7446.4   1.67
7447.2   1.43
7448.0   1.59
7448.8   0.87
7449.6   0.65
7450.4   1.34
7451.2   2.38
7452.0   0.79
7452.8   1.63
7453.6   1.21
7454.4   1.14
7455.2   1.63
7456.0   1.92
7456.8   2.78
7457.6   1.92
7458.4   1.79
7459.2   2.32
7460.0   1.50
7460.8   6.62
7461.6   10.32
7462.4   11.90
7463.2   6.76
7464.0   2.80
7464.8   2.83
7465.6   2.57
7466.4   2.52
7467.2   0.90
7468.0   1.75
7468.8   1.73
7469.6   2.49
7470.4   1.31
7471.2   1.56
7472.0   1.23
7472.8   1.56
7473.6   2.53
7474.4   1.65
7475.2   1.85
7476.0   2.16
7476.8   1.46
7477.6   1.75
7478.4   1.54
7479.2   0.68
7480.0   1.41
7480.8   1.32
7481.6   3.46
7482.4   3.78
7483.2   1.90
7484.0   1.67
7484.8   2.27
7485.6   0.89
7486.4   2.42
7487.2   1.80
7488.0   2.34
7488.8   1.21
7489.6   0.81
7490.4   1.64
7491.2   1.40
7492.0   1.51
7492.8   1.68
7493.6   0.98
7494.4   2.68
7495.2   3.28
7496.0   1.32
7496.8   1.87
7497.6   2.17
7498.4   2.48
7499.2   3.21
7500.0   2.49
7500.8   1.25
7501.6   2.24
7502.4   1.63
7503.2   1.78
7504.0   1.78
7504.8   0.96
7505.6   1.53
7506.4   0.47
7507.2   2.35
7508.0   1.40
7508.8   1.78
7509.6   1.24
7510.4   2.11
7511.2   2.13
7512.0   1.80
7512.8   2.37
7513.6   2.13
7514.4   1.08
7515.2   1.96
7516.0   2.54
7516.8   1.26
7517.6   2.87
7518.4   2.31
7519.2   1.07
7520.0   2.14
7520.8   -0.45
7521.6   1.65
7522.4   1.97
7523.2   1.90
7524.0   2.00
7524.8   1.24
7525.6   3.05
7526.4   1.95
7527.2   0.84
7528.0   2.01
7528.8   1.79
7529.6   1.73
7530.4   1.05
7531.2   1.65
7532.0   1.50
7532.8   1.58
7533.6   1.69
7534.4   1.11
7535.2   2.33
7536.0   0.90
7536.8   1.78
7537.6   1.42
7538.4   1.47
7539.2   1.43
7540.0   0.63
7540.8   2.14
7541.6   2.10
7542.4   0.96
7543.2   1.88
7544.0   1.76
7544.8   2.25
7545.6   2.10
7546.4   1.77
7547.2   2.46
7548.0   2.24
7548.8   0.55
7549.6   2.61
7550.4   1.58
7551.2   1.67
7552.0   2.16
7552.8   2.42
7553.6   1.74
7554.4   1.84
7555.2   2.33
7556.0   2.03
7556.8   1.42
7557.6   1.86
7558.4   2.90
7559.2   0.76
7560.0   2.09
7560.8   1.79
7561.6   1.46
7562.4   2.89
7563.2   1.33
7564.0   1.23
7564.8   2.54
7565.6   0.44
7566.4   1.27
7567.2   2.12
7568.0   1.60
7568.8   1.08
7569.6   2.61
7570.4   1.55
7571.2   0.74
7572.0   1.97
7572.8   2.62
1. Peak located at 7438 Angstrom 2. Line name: Halpha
